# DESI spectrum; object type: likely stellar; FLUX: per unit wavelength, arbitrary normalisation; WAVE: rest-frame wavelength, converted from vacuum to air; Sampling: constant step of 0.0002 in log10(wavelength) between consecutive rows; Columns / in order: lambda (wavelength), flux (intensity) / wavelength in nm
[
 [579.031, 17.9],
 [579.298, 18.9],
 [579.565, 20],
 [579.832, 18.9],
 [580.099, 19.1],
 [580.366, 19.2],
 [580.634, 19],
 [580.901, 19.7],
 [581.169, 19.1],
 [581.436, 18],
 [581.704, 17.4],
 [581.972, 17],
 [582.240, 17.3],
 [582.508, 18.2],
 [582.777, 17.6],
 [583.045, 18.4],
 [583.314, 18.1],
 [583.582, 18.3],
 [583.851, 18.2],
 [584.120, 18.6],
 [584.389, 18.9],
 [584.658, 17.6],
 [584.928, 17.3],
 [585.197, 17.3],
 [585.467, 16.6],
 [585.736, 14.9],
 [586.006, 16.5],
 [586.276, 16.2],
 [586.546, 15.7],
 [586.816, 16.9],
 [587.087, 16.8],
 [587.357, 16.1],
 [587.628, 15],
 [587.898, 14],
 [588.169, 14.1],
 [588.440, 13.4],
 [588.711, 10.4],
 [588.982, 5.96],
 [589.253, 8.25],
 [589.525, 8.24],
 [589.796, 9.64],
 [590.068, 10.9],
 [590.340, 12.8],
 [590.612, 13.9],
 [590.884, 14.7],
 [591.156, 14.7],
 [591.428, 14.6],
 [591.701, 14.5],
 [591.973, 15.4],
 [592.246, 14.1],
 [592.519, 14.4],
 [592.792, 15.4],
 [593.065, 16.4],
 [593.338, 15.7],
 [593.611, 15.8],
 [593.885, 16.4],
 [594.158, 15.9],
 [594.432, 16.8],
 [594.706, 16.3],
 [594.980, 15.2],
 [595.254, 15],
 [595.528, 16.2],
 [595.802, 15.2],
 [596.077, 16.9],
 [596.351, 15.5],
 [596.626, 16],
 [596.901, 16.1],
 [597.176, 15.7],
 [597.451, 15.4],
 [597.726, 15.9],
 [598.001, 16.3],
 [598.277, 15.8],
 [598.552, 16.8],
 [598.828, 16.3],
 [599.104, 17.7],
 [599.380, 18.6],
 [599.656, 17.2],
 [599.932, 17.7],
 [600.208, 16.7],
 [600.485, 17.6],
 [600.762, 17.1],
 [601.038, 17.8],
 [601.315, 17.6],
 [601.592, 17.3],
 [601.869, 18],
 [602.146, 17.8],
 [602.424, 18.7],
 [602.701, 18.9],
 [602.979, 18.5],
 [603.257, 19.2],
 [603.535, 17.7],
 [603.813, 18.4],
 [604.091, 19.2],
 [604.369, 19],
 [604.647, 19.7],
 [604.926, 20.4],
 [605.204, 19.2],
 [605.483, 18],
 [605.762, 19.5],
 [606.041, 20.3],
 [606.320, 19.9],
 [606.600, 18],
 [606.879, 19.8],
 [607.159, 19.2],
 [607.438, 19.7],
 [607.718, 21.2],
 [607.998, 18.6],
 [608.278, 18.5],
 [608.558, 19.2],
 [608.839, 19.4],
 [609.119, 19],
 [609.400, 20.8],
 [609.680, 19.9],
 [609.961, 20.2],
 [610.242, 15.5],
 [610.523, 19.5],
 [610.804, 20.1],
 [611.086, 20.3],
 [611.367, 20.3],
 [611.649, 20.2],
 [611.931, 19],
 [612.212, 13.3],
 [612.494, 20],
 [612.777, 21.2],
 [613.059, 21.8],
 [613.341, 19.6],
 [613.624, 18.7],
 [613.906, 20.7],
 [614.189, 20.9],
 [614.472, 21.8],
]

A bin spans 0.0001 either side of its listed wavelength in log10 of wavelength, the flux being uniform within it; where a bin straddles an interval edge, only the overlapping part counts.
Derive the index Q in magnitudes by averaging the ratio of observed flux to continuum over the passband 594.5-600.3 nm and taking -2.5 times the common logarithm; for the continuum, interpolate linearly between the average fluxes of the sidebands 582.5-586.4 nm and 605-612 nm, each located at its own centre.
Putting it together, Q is 0.139 mag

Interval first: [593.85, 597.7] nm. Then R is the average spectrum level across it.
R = 15.9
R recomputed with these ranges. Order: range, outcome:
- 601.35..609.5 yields 19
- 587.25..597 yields 14.2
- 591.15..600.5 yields 16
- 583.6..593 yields 14.5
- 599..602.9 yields 17.8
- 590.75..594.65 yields 15.4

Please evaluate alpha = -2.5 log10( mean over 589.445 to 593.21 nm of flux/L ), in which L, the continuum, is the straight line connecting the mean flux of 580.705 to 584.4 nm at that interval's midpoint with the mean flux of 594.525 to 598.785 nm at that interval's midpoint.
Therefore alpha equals 0.223 mag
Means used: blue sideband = 18.2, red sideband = 15.9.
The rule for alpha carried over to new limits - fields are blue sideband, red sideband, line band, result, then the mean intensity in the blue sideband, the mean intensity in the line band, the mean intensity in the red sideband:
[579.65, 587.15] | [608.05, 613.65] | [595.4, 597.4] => 0.16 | 17.8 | 15.9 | 19.3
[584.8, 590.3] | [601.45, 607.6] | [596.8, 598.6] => 0.06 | 13.7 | 16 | 18.9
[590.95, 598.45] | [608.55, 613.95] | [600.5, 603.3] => -0.05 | 15.6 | 18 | 19.4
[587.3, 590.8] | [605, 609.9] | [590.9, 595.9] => -0.14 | 11.7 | 15.4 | 19.5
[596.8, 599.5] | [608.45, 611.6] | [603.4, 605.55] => -0.05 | 16.5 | 19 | 19.5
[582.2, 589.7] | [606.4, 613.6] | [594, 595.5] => 0.07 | 15.5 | 15.9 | 19.4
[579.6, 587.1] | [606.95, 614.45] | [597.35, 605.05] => 0.07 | 17.8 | 17.8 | 19.5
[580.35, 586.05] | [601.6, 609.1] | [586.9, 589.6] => 0.41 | 17.9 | 12.4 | 19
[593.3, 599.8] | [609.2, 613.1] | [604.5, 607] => -0.07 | 16.2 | 19.4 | 19.4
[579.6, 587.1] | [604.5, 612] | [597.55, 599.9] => 0.12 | 17.8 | 16.8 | 19.5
